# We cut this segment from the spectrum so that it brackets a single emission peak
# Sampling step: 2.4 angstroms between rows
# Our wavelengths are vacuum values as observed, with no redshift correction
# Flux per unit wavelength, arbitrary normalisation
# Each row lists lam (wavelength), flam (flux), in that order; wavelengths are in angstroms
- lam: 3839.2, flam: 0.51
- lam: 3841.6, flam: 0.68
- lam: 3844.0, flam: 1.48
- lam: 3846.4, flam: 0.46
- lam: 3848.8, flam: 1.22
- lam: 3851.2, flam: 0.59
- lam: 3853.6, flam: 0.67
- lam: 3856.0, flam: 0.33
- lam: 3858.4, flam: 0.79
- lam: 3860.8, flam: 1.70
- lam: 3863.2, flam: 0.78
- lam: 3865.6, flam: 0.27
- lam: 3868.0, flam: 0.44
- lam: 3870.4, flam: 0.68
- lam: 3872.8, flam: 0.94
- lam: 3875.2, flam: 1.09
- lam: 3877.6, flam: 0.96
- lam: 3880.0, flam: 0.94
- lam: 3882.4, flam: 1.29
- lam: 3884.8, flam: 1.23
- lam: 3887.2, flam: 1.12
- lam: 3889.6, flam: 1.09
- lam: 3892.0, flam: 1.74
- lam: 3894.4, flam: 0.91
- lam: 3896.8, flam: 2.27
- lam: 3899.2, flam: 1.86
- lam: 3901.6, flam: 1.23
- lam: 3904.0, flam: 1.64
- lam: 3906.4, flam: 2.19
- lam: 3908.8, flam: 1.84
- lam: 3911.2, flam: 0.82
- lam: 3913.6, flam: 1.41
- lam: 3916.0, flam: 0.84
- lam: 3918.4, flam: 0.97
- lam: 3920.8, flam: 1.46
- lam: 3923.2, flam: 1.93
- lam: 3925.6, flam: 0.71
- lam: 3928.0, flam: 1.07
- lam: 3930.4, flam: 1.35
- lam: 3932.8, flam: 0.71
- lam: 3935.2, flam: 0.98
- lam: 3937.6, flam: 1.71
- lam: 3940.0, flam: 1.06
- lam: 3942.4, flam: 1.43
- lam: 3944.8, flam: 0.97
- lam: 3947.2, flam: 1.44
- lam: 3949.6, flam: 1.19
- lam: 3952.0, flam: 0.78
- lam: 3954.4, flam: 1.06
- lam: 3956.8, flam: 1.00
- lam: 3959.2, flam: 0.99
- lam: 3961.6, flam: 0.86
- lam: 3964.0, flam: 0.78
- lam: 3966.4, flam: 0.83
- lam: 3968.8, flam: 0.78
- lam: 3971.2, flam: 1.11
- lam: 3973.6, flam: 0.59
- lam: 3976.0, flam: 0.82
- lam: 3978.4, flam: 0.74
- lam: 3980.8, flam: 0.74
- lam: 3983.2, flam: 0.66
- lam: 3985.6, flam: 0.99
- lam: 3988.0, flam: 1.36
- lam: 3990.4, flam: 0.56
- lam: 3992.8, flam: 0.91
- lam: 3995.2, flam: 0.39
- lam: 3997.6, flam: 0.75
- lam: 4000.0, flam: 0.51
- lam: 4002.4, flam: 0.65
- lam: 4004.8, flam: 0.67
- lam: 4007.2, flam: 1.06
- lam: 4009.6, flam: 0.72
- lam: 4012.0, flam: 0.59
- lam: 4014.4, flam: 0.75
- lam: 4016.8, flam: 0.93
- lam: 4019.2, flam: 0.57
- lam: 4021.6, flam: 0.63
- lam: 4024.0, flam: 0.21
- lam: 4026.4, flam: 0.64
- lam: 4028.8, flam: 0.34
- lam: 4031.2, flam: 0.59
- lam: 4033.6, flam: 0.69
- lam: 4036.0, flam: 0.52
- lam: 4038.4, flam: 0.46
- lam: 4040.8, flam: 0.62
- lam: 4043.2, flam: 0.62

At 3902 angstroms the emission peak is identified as C IV 1549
